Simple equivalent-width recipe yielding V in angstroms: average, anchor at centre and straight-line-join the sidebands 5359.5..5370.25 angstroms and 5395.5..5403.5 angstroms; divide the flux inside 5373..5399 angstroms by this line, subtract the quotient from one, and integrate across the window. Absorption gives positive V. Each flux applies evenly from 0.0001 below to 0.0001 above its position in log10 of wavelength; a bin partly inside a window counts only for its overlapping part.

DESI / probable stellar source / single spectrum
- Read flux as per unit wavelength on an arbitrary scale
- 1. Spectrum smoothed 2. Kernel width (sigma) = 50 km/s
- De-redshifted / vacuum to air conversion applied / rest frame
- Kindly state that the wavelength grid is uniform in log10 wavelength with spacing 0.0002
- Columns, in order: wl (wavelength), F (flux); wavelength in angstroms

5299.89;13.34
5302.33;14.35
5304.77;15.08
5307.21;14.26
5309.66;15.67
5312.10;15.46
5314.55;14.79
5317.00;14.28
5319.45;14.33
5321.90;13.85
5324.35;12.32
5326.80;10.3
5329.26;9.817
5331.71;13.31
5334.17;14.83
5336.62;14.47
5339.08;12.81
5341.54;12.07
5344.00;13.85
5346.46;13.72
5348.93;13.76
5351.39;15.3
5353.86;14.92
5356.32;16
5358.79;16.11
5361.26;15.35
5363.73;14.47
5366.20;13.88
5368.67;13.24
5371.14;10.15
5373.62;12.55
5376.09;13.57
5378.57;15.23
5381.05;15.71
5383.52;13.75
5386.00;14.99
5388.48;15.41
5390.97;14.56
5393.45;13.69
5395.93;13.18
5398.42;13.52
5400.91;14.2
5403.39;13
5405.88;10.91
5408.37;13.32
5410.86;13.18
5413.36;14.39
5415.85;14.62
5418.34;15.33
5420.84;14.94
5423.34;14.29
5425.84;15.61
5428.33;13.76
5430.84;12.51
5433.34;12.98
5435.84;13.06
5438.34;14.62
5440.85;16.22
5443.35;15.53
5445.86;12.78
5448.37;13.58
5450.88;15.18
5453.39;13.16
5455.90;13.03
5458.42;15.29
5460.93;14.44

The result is -0.8 angstroms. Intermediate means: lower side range 14.2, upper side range 13.6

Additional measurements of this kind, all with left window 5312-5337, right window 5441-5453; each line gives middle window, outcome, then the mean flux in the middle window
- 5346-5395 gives -2.2 angstroms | 14.3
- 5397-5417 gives 0.9 angstroms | 13.4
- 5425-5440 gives 0.5 angstroms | 13.8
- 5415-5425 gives -0.5 angstroms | 14.8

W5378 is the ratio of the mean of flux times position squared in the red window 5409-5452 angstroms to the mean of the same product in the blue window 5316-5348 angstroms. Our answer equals 1.13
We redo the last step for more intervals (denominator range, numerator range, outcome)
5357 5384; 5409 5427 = 1.06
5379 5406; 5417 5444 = 1.04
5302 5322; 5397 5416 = 0.94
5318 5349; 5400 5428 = 1.11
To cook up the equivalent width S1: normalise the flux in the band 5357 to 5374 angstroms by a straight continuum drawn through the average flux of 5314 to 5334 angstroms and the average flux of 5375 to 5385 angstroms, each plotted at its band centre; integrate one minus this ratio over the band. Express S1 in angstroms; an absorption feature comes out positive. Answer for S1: 0.4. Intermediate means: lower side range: 12.9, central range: 13.8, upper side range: 14.6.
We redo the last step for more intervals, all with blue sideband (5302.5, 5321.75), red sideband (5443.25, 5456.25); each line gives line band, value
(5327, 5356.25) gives 2.1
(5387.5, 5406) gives 0.6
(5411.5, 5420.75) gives -0.4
